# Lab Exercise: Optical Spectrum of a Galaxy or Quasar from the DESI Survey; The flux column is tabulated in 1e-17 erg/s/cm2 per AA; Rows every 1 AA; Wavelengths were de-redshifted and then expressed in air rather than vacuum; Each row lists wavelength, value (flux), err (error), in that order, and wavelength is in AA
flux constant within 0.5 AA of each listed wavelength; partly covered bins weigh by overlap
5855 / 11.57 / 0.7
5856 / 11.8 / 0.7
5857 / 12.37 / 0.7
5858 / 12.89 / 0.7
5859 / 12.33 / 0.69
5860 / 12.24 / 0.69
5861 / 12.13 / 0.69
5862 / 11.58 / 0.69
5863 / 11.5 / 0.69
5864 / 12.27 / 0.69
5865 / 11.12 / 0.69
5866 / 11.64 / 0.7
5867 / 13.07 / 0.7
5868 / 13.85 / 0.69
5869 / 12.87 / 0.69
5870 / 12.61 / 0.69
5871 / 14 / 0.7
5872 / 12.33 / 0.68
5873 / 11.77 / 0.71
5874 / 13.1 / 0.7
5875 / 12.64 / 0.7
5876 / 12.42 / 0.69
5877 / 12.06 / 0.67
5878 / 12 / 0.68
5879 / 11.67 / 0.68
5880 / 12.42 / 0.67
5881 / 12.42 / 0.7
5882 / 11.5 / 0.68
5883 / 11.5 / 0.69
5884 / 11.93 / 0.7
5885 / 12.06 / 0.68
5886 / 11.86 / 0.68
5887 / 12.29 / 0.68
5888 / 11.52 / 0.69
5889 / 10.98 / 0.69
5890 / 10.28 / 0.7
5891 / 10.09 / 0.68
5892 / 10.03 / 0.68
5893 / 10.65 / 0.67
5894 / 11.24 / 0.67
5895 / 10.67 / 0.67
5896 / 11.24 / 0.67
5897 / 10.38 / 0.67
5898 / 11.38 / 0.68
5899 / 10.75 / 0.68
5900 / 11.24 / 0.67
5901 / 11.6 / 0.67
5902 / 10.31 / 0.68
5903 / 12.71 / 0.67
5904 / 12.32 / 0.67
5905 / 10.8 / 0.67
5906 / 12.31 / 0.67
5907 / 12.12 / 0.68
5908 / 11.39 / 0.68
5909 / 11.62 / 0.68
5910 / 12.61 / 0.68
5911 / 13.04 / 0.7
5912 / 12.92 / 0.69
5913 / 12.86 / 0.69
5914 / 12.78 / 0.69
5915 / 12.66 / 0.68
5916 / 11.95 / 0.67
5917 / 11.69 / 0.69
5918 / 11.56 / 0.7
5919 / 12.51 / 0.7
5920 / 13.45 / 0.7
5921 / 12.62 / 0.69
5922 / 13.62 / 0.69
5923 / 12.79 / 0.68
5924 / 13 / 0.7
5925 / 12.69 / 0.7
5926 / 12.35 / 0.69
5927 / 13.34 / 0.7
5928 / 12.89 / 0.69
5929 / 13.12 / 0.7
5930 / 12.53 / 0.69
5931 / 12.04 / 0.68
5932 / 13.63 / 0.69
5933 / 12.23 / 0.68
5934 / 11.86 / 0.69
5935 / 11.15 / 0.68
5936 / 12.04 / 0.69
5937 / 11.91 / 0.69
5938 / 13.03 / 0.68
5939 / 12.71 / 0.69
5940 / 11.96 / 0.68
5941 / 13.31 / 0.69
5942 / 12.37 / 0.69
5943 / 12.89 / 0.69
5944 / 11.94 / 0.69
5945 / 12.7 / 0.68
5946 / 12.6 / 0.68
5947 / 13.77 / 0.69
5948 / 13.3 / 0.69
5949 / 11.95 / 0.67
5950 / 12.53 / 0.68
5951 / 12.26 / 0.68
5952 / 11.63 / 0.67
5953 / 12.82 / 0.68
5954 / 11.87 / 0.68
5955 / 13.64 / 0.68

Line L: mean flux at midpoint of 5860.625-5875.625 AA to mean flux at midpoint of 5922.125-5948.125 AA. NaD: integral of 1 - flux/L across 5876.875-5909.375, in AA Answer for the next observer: 2.8 AA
